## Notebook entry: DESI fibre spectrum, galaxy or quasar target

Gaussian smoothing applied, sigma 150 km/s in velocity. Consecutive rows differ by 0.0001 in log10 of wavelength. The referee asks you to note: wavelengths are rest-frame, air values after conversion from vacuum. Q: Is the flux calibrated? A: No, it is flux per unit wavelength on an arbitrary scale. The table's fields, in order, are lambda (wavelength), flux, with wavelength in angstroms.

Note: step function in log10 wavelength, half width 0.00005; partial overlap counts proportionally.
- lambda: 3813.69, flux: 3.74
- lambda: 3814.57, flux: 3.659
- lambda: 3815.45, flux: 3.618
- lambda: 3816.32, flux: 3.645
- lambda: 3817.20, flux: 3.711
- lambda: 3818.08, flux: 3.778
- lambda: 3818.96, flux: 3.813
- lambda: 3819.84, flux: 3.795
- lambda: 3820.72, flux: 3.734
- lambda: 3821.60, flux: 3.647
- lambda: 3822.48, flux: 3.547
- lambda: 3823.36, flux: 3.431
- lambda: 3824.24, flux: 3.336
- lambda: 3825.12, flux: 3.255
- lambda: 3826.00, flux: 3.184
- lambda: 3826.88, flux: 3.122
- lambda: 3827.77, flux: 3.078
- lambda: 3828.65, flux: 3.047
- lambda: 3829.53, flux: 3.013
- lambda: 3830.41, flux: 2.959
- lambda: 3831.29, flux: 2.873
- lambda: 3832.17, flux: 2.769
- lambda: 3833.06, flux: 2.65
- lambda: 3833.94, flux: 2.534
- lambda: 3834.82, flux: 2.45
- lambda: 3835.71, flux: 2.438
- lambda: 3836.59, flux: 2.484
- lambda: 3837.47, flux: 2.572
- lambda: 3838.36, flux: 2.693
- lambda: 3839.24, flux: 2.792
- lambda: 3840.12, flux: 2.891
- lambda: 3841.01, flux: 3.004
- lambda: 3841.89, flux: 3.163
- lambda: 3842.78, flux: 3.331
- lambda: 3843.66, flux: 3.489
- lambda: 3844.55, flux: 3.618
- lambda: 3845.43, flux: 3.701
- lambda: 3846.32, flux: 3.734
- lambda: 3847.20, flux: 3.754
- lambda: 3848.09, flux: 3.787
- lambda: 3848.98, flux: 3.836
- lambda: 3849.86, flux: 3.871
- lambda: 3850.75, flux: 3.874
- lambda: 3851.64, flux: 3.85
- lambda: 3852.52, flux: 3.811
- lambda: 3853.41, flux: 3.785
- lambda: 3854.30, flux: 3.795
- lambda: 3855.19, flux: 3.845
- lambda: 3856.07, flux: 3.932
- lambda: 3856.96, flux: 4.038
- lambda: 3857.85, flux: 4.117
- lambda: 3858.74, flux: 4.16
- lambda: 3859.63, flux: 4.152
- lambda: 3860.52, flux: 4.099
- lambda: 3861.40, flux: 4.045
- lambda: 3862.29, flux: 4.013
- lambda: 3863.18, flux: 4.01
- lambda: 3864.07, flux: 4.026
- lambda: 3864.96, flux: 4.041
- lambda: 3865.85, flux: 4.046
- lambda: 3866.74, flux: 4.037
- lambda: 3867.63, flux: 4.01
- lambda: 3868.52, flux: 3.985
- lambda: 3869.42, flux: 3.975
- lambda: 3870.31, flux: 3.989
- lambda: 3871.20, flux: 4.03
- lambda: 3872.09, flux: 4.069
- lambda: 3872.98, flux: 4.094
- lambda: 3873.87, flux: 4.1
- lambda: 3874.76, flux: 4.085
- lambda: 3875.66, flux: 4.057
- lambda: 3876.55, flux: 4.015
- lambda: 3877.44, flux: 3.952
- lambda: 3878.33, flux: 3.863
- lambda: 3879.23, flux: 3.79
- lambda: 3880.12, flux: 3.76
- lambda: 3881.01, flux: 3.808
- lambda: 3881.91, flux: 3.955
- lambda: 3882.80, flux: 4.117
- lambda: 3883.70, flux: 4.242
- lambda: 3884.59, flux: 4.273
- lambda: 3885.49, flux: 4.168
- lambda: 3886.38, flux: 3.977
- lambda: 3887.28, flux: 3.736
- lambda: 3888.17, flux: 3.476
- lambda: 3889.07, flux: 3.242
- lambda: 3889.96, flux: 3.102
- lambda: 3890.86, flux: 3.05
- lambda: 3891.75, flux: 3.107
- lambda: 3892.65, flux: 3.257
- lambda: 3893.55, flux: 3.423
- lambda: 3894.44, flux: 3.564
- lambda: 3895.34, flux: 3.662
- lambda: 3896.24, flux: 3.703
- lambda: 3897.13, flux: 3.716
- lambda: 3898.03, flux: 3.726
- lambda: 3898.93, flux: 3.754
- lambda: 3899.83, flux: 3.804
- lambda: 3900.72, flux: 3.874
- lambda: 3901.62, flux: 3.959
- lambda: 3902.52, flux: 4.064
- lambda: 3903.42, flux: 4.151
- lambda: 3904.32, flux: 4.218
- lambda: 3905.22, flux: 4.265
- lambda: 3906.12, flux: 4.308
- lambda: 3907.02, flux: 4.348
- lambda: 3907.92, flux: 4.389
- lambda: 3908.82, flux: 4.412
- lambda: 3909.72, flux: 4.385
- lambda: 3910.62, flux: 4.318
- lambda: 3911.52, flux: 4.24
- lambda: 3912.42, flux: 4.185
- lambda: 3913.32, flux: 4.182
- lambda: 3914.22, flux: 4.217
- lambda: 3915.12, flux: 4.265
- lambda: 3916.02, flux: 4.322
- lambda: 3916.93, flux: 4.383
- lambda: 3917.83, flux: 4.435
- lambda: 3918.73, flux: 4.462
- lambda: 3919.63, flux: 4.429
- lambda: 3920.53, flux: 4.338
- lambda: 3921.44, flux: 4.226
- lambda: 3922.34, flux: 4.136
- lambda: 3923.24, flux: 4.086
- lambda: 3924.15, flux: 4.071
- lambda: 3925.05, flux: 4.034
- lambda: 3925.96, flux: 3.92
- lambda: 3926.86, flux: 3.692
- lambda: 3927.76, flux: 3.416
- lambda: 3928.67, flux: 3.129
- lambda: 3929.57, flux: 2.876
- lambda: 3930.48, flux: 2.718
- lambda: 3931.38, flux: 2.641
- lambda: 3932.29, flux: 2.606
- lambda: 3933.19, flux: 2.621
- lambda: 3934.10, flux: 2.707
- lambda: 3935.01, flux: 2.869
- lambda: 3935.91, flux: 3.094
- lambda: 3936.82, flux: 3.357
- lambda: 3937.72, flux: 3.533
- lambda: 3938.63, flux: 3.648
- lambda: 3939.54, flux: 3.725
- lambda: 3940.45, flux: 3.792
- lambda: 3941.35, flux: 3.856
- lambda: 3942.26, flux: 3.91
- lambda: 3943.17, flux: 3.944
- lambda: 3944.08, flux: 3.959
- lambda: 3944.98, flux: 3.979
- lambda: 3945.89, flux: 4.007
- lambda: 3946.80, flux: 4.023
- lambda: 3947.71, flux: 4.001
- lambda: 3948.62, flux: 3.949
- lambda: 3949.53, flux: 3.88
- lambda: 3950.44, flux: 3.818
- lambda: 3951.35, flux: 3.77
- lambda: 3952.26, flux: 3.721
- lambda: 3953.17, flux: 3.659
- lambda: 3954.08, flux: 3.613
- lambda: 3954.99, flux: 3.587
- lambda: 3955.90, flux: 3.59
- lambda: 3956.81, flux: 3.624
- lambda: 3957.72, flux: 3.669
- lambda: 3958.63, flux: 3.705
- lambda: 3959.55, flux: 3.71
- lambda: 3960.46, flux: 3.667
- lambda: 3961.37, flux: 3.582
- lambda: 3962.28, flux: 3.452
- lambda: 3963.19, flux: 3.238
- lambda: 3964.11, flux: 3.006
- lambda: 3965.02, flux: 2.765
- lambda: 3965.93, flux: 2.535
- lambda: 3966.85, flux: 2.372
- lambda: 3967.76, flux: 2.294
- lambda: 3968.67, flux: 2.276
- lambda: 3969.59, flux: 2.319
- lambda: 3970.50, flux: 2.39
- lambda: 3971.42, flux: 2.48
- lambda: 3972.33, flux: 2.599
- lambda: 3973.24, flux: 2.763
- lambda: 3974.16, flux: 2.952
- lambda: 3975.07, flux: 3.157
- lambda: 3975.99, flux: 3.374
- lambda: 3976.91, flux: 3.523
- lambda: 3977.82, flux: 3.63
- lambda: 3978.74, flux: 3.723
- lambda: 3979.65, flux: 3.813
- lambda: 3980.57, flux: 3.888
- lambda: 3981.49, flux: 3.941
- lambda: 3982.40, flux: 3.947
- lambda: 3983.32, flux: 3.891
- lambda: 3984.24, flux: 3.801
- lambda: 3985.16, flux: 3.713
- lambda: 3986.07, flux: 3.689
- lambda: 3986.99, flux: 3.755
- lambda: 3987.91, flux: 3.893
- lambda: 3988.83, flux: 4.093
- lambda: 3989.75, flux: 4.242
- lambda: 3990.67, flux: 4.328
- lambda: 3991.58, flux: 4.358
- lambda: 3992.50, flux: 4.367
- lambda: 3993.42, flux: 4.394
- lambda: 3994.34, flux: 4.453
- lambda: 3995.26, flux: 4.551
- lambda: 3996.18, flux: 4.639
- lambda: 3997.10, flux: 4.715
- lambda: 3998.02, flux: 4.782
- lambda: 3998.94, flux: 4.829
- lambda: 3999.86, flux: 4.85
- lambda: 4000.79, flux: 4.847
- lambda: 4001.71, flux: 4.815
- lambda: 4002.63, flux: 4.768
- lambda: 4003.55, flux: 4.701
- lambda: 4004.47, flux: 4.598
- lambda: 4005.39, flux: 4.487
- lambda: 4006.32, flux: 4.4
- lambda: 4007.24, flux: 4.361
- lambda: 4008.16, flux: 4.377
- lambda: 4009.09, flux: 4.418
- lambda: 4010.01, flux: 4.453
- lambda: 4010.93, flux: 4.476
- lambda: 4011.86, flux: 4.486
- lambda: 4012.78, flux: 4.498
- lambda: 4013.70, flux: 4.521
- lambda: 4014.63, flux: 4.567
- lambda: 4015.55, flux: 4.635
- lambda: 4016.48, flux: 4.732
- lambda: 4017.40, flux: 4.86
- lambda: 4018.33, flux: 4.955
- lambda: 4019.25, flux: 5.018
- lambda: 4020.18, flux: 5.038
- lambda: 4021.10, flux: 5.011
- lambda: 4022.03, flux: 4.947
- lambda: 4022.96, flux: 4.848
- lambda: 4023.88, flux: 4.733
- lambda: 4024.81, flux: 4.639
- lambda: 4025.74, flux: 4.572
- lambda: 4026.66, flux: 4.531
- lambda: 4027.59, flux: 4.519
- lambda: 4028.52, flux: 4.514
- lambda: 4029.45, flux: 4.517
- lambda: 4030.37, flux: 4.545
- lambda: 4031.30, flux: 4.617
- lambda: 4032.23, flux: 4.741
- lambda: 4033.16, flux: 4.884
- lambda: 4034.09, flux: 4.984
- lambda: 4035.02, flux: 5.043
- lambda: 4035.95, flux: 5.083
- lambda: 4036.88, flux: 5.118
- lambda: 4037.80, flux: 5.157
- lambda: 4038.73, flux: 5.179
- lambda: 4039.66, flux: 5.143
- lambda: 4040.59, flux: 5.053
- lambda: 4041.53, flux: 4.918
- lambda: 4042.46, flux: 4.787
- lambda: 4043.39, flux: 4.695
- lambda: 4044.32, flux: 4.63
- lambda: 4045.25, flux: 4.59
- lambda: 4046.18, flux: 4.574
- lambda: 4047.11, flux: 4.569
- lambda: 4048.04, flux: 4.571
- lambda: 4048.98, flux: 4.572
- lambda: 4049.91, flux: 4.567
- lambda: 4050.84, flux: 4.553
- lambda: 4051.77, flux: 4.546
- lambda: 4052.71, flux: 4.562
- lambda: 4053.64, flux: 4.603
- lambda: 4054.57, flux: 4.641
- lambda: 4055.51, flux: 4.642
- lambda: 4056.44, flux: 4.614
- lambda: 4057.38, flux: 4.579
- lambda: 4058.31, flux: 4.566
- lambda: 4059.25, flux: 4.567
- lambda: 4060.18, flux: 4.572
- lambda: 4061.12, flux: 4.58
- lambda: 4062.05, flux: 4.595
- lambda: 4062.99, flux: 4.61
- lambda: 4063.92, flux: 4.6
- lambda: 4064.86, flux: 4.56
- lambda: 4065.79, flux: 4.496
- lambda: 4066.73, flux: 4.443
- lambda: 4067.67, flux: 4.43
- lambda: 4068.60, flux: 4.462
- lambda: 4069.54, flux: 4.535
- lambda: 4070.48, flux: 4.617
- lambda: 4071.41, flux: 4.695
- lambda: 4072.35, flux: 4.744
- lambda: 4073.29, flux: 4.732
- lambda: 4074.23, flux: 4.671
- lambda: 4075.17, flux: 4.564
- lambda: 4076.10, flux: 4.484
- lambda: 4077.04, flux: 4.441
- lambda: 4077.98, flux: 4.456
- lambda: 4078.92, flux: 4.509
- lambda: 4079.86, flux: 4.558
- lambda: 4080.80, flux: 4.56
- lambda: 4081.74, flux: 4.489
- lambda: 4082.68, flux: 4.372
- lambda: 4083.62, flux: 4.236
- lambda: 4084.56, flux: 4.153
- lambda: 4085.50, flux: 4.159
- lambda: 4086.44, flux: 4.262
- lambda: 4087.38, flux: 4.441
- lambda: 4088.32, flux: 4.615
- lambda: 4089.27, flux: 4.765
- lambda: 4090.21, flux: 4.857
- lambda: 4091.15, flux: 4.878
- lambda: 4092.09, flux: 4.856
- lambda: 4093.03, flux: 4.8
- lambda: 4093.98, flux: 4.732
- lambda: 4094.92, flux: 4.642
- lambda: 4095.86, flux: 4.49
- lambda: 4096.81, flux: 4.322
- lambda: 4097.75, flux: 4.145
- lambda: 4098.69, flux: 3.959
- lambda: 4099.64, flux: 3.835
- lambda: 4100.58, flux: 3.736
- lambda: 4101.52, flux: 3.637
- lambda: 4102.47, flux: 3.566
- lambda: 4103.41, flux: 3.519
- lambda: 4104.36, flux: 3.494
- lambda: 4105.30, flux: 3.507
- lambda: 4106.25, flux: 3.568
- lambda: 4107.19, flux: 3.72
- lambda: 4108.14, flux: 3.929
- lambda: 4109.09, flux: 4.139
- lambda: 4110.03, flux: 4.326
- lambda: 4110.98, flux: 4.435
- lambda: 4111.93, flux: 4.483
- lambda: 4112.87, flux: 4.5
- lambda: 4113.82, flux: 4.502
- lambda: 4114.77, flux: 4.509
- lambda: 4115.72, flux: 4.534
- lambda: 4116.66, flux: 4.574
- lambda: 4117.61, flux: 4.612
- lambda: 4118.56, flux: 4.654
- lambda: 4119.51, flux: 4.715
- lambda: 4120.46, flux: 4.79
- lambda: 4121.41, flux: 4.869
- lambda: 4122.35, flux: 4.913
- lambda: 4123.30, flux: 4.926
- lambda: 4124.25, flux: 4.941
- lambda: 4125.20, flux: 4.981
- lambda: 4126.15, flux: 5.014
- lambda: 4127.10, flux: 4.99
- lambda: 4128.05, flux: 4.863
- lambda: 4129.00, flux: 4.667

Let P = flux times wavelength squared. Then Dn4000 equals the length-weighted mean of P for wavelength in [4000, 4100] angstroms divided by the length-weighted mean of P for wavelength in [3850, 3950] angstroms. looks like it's 1.29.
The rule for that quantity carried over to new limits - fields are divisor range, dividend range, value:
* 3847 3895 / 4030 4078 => 1.32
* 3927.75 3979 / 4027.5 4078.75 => 1.48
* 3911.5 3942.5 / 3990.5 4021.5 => 1.30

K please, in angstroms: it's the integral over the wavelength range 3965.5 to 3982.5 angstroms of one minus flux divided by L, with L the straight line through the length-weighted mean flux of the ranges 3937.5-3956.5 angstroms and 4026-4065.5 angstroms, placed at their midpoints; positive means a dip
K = 4.30 angstroms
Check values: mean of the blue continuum 3.81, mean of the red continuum 4.7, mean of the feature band 3.03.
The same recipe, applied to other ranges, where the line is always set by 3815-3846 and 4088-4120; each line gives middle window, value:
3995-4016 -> -3.9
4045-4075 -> -3.5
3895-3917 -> -4.0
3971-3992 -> 0.9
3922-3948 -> 0.5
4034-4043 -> -2.3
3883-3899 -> -1.0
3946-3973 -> 2.9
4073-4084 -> -0.9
